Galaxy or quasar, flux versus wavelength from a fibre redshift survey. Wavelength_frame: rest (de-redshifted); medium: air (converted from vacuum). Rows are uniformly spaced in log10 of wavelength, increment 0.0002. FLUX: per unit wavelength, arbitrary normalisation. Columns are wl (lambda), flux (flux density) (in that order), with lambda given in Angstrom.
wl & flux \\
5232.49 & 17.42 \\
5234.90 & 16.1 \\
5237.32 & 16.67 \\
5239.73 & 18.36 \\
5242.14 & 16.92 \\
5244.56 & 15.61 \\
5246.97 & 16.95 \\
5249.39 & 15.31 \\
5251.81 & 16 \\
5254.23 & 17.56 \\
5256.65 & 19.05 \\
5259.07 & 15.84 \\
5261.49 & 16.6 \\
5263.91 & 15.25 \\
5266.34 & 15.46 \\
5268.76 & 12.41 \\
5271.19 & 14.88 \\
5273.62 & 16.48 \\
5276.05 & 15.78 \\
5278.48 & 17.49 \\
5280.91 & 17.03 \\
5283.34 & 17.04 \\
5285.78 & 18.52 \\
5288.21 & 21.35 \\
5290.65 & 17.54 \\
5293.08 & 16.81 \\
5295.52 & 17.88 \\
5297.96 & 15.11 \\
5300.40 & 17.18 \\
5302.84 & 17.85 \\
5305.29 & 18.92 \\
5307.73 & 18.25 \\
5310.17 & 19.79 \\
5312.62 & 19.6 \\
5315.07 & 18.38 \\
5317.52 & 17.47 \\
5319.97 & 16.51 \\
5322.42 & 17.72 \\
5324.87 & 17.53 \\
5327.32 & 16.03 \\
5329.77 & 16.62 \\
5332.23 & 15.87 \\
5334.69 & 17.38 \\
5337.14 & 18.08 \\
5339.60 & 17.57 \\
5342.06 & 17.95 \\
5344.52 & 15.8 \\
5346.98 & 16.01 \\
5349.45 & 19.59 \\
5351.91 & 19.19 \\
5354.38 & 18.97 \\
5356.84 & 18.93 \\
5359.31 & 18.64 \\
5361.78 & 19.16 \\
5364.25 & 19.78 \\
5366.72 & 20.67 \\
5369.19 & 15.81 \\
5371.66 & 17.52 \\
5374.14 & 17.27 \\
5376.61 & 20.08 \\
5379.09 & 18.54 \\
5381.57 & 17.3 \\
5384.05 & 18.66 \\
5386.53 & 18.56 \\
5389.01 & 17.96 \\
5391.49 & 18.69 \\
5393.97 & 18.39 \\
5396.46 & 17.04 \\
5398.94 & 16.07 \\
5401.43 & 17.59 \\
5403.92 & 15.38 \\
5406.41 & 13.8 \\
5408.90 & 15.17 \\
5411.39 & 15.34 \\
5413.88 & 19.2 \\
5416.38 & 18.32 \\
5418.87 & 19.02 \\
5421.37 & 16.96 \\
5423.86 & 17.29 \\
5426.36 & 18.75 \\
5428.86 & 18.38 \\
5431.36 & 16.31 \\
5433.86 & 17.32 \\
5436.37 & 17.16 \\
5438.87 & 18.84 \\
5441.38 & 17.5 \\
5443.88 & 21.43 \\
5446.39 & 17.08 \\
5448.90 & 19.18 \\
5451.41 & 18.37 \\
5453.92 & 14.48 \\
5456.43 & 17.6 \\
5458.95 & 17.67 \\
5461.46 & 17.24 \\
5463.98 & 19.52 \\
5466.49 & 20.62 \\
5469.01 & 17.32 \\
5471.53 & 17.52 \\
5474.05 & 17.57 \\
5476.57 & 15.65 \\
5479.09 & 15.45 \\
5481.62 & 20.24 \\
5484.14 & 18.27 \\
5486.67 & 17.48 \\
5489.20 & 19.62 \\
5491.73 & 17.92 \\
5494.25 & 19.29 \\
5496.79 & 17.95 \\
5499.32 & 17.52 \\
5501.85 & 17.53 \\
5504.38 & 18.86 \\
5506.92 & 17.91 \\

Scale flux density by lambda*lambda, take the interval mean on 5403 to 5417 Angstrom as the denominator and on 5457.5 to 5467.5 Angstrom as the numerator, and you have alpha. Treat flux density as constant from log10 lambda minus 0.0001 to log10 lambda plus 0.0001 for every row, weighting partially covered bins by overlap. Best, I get 1.2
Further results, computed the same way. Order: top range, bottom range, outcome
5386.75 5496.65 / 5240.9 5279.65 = 1.18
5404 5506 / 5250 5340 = 1.10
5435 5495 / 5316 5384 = 1.05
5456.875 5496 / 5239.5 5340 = 1.13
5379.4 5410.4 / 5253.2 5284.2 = 1.10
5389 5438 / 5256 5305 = 1.08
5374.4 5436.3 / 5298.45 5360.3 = 1.01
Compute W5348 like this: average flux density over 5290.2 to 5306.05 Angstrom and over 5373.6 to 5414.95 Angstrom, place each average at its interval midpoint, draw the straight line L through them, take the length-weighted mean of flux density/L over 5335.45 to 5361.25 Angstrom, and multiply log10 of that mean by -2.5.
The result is -0.048 mag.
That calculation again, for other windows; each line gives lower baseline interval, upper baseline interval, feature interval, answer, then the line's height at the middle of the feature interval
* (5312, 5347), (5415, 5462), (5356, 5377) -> -0.07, 17.4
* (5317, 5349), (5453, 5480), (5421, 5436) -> -0.01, 17.3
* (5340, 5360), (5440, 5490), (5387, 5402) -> 0.02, 18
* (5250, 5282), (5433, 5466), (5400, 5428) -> 0.04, 17.7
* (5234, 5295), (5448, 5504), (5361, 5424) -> -0.01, 17.4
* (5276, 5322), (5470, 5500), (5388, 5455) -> 0.03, 17.9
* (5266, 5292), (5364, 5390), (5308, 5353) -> 0.00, 17.6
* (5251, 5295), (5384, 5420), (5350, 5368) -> -0.14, 17.1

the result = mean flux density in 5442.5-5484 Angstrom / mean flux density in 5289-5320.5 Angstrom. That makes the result 1.00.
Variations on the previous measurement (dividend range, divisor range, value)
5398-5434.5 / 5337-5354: 0.96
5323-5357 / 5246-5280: 1.09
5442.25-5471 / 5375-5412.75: 1.06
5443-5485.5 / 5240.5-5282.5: 1.11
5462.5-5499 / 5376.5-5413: 1.06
